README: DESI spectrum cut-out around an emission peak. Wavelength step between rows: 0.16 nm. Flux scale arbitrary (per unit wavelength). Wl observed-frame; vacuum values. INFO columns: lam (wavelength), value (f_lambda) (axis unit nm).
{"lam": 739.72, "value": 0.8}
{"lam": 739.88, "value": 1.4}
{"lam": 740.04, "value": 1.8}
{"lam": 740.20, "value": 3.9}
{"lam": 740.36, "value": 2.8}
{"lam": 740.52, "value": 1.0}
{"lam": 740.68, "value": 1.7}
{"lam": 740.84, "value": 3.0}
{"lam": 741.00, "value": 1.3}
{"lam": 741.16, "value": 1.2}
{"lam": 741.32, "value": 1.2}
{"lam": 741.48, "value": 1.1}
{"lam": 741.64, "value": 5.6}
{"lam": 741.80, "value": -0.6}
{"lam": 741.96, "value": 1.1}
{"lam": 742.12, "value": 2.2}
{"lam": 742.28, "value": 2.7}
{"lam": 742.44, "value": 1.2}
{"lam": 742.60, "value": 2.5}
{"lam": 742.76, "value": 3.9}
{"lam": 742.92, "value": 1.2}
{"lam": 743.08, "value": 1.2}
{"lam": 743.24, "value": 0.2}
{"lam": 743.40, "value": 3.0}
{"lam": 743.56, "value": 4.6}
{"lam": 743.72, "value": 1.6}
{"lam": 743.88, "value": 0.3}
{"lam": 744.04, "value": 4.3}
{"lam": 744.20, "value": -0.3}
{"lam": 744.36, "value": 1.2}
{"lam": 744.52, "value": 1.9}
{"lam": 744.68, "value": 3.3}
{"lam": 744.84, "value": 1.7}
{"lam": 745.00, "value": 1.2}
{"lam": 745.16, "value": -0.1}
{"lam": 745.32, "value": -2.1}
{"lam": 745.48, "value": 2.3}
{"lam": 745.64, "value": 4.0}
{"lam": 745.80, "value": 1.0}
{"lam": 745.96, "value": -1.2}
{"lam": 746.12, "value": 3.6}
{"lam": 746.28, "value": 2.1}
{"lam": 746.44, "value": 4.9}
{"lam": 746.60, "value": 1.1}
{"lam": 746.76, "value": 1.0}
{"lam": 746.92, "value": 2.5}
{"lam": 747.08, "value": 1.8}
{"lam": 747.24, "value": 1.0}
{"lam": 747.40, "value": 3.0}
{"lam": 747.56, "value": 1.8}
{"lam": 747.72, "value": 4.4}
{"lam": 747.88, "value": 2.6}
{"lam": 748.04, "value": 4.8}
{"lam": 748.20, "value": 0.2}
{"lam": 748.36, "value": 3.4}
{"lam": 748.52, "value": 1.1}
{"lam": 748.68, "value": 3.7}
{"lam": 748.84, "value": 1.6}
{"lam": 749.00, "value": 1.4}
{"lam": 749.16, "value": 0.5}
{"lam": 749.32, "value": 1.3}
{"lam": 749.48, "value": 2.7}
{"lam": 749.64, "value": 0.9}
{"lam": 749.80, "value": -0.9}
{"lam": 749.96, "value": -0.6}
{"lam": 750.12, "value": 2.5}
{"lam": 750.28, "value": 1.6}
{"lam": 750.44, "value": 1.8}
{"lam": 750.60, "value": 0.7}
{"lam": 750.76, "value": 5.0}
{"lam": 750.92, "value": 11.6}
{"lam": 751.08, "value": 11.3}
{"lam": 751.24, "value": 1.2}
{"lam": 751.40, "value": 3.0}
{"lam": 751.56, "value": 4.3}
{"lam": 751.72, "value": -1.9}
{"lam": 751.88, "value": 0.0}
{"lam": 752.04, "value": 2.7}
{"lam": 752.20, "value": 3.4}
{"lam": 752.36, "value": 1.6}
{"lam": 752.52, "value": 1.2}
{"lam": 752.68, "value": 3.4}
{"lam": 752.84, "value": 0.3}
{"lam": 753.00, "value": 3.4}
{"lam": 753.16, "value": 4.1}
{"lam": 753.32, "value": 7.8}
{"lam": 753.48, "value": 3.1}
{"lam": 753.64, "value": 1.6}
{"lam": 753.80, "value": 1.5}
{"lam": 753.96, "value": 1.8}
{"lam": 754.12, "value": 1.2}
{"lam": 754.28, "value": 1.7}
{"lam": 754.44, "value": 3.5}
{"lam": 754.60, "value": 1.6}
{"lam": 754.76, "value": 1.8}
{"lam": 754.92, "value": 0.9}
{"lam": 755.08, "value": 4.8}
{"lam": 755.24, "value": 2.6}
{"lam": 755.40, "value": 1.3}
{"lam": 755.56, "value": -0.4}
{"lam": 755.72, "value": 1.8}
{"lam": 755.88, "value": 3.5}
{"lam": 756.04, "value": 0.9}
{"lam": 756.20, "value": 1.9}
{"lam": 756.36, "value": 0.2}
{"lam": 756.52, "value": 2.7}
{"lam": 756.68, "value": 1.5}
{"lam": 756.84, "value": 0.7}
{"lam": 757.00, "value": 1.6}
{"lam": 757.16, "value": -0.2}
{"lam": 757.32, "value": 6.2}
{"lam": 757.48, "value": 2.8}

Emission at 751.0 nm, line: Halpha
